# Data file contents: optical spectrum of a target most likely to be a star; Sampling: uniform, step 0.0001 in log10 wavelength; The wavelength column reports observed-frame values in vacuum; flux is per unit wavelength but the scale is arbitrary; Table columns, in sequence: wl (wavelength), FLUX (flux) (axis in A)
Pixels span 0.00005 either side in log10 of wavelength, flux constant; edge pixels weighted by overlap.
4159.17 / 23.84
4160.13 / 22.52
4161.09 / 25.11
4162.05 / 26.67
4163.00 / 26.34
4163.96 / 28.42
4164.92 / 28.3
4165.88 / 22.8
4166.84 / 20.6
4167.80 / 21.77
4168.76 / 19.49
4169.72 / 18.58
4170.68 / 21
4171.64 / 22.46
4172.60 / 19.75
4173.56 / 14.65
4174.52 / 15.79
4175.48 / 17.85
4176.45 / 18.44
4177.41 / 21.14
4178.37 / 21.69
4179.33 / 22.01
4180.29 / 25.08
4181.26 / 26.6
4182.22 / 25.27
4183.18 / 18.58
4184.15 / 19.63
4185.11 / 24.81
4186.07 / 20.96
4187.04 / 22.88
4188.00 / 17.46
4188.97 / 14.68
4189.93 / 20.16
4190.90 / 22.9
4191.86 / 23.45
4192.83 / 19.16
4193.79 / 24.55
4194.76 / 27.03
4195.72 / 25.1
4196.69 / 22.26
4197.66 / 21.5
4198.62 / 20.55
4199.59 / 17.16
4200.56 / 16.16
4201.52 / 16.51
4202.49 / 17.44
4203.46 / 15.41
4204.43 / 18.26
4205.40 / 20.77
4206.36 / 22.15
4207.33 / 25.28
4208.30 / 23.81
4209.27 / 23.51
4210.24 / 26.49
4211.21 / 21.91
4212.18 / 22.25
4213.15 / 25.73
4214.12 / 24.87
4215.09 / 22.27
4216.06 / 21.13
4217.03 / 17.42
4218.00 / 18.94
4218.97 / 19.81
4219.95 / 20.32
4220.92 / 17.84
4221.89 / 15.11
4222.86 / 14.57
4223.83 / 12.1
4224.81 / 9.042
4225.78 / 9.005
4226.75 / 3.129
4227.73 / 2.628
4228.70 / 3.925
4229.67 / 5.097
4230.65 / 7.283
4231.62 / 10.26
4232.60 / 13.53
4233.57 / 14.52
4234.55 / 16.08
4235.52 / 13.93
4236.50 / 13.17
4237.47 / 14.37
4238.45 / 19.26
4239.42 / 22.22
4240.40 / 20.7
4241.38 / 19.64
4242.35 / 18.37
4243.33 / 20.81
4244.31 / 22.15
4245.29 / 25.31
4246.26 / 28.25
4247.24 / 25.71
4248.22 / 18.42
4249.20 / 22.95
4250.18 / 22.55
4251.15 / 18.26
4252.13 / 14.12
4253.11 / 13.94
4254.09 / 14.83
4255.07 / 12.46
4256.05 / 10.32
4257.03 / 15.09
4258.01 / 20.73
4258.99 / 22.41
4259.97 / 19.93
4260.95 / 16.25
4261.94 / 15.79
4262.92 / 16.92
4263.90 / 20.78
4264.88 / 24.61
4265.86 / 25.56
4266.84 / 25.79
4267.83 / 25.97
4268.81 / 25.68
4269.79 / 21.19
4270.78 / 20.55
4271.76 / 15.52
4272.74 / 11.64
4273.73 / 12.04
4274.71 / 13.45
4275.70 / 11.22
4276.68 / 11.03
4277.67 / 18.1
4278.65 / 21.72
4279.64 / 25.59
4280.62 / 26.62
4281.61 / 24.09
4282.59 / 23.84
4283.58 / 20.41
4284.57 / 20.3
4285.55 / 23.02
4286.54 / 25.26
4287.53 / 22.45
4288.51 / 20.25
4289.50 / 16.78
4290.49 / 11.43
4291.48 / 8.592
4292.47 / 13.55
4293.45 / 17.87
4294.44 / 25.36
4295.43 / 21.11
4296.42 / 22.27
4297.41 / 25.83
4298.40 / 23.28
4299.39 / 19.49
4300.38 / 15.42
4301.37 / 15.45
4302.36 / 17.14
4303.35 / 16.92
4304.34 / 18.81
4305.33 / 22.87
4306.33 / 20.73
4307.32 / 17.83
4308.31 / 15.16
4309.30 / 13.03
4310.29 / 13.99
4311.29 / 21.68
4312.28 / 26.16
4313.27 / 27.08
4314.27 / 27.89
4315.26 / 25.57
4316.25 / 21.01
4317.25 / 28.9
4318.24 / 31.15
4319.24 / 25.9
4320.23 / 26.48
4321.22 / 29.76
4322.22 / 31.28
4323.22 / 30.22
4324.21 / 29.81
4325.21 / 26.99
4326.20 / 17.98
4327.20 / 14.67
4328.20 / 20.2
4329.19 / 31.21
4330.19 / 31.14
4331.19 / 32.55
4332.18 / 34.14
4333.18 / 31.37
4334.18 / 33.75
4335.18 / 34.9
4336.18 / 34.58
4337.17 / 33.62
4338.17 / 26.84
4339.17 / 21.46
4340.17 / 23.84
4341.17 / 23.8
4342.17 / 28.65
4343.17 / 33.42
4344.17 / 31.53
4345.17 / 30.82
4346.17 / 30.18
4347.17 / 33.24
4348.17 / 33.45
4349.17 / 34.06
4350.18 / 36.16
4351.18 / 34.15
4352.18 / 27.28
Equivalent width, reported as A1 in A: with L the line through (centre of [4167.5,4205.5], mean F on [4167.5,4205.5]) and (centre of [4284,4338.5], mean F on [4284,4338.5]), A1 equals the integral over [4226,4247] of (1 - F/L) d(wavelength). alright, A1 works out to 6.5 A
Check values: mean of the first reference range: 20.5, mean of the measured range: 15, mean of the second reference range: 23.5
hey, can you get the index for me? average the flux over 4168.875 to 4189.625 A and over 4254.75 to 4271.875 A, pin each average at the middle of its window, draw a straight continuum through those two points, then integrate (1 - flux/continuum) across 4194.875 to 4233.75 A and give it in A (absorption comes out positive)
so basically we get 5.8 A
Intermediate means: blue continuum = 20.4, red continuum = 19.9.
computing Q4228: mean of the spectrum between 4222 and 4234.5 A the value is 9.2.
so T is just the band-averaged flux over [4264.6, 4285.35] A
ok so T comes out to 20.2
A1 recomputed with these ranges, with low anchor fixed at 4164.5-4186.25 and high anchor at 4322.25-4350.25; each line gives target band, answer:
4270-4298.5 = 8.2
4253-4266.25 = 4.0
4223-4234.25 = 7.2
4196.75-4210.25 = 1.4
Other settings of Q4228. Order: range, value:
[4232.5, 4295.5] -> 19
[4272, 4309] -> 18.8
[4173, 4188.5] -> 20.8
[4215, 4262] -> 16.2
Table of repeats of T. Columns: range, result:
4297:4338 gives 24.8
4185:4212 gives 21.1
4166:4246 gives 18.8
